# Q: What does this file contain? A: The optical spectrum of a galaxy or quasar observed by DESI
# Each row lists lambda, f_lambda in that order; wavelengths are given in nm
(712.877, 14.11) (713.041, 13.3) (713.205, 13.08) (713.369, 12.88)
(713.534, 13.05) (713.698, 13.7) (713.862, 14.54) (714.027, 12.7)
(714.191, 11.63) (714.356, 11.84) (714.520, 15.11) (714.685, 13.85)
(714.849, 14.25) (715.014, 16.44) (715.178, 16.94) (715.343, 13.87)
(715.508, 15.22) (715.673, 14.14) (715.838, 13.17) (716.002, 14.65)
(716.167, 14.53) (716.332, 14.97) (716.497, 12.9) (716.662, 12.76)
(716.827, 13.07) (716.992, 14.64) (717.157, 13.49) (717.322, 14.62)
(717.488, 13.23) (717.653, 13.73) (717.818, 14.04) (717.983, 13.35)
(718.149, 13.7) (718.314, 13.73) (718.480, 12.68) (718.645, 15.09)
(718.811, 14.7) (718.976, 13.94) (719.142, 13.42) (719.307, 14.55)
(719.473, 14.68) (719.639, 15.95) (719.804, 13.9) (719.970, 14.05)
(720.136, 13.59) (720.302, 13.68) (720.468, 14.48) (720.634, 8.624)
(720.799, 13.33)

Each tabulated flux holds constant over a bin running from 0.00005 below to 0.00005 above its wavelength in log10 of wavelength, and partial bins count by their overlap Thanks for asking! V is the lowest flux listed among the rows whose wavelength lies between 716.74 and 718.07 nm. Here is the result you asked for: 13.07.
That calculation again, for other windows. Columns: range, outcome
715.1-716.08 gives 13.17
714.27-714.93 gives 11.84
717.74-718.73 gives 12.68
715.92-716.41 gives 14.53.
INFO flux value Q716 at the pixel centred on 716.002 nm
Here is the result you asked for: 14.65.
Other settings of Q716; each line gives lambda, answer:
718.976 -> 13.94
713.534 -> 13.05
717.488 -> 13.23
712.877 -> 14.11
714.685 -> 13.85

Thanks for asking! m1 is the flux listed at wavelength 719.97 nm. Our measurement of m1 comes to 14.05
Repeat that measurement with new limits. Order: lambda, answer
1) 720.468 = 14.48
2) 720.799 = 13.33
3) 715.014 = 16.44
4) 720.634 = 8.624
